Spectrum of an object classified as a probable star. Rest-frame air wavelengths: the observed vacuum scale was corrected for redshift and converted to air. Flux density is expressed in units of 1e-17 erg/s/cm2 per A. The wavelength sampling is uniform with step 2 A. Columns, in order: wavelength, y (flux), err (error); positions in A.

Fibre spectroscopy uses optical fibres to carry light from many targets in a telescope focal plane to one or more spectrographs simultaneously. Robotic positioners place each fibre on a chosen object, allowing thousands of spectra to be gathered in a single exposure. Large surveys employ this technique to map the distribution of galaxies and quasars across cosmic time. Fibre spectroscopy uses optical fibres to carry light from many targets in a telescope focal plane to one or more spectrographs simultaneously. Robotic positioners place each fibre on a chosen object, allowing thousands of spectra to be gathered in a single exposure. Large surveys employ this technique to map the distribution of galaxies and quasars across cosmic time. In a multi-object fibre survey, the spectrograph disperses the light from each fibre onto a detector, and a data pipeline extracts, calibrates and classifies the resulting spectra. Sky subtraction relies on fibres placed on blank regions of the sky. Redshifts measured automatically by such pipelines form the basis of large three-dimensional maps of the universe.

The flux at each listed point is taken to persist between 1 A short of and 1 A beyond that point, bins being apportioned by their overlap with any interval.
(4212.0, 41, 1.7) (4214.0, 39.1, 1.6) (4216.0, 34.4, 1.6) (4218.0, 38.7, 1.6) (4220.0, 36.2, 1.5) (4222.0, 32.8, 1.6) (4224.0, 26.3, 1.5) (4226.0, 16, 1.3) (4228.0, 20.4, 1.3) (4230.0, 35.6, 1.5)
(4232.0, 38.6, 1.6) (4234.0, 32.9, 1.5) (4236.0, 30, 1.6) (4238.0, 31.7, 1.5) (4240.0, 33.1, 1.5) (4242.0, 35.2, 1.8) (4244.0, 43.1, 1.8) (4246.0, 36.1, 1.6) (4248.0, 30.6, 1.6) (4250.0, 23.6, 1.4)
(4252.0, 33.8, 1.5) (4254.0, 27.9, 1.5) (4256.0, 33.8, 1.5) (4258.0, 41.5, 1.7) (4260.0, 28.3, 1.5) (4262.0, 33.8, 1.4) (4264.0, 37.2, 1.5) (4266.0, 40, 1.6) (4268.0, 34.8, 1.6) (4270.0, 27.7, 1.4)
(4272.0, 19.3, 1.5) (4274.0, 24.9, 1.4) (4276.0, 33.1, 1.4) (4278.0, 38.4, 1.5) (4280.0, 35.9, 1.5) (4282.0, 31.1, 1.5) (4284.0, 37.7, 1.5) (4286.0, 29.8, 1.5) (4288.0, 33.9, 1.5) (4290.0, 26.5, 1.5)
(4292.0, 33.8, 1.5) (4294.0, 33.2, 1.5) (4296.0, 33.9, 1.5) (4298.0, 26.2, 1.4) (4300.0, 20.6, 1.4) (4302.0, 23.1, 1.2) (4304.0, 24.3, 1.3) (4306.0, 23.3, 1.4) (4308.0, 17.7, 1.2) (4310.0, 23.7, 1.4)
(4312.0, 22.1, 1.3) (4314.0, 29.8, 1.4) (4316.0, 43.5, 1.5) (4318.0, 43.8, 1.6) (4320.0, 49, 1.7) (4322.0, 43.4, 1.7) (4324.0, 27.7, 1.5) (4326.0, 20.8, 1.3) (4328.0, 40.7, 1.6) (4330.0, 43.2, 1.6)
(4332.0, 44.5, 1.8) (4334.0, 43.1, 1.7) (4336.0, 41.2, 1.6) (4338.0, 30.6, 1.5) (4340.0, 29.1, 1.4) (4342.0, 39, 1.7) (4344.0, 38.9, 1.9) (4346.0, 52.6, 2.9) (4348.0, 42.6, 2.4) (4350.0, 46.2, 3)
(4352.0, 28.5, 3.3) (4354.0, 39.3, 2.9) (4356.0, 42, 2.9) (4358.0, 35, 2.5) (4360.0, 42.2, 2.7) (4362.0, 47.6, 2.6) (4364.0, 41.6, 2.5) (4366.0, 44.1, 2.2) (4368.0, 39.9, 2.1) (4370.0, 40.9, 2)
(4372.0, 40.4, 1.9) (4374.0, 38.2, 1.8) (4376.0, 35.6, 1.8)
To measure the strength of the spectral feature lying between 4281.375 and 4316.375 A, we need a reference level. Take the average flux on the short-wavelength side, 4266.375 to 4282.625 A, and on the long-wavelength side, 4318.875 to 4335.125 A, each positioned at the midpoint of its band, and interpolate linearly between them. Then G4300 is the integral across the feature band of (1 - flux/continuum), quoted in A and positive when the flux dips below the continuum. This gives 6.4 A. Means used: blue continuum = 31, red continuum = 39.1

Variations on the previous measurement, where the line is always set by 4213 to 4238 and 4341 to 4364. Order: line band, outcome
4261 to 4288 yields 2.1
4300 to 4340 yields 6.1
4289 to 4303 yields 3.3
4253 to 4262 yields 0.3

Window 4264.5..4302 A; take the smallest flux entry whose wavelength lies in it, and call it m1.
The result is 19.3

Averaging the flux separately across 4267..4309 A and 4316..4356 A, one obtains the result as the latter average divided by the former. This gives 1.36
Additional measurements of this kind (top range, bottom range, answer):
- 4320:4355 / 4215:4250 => 1.20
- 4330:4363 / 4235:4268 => 1.19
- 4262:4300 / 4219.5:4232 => 1.12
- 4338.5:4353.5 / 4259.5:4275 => 1.27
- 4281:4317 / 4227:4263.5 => 0.87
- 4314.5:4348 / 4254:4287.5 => 1.20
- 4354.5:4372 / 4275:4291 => 1.25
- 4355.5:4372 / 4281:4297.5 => 1.29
